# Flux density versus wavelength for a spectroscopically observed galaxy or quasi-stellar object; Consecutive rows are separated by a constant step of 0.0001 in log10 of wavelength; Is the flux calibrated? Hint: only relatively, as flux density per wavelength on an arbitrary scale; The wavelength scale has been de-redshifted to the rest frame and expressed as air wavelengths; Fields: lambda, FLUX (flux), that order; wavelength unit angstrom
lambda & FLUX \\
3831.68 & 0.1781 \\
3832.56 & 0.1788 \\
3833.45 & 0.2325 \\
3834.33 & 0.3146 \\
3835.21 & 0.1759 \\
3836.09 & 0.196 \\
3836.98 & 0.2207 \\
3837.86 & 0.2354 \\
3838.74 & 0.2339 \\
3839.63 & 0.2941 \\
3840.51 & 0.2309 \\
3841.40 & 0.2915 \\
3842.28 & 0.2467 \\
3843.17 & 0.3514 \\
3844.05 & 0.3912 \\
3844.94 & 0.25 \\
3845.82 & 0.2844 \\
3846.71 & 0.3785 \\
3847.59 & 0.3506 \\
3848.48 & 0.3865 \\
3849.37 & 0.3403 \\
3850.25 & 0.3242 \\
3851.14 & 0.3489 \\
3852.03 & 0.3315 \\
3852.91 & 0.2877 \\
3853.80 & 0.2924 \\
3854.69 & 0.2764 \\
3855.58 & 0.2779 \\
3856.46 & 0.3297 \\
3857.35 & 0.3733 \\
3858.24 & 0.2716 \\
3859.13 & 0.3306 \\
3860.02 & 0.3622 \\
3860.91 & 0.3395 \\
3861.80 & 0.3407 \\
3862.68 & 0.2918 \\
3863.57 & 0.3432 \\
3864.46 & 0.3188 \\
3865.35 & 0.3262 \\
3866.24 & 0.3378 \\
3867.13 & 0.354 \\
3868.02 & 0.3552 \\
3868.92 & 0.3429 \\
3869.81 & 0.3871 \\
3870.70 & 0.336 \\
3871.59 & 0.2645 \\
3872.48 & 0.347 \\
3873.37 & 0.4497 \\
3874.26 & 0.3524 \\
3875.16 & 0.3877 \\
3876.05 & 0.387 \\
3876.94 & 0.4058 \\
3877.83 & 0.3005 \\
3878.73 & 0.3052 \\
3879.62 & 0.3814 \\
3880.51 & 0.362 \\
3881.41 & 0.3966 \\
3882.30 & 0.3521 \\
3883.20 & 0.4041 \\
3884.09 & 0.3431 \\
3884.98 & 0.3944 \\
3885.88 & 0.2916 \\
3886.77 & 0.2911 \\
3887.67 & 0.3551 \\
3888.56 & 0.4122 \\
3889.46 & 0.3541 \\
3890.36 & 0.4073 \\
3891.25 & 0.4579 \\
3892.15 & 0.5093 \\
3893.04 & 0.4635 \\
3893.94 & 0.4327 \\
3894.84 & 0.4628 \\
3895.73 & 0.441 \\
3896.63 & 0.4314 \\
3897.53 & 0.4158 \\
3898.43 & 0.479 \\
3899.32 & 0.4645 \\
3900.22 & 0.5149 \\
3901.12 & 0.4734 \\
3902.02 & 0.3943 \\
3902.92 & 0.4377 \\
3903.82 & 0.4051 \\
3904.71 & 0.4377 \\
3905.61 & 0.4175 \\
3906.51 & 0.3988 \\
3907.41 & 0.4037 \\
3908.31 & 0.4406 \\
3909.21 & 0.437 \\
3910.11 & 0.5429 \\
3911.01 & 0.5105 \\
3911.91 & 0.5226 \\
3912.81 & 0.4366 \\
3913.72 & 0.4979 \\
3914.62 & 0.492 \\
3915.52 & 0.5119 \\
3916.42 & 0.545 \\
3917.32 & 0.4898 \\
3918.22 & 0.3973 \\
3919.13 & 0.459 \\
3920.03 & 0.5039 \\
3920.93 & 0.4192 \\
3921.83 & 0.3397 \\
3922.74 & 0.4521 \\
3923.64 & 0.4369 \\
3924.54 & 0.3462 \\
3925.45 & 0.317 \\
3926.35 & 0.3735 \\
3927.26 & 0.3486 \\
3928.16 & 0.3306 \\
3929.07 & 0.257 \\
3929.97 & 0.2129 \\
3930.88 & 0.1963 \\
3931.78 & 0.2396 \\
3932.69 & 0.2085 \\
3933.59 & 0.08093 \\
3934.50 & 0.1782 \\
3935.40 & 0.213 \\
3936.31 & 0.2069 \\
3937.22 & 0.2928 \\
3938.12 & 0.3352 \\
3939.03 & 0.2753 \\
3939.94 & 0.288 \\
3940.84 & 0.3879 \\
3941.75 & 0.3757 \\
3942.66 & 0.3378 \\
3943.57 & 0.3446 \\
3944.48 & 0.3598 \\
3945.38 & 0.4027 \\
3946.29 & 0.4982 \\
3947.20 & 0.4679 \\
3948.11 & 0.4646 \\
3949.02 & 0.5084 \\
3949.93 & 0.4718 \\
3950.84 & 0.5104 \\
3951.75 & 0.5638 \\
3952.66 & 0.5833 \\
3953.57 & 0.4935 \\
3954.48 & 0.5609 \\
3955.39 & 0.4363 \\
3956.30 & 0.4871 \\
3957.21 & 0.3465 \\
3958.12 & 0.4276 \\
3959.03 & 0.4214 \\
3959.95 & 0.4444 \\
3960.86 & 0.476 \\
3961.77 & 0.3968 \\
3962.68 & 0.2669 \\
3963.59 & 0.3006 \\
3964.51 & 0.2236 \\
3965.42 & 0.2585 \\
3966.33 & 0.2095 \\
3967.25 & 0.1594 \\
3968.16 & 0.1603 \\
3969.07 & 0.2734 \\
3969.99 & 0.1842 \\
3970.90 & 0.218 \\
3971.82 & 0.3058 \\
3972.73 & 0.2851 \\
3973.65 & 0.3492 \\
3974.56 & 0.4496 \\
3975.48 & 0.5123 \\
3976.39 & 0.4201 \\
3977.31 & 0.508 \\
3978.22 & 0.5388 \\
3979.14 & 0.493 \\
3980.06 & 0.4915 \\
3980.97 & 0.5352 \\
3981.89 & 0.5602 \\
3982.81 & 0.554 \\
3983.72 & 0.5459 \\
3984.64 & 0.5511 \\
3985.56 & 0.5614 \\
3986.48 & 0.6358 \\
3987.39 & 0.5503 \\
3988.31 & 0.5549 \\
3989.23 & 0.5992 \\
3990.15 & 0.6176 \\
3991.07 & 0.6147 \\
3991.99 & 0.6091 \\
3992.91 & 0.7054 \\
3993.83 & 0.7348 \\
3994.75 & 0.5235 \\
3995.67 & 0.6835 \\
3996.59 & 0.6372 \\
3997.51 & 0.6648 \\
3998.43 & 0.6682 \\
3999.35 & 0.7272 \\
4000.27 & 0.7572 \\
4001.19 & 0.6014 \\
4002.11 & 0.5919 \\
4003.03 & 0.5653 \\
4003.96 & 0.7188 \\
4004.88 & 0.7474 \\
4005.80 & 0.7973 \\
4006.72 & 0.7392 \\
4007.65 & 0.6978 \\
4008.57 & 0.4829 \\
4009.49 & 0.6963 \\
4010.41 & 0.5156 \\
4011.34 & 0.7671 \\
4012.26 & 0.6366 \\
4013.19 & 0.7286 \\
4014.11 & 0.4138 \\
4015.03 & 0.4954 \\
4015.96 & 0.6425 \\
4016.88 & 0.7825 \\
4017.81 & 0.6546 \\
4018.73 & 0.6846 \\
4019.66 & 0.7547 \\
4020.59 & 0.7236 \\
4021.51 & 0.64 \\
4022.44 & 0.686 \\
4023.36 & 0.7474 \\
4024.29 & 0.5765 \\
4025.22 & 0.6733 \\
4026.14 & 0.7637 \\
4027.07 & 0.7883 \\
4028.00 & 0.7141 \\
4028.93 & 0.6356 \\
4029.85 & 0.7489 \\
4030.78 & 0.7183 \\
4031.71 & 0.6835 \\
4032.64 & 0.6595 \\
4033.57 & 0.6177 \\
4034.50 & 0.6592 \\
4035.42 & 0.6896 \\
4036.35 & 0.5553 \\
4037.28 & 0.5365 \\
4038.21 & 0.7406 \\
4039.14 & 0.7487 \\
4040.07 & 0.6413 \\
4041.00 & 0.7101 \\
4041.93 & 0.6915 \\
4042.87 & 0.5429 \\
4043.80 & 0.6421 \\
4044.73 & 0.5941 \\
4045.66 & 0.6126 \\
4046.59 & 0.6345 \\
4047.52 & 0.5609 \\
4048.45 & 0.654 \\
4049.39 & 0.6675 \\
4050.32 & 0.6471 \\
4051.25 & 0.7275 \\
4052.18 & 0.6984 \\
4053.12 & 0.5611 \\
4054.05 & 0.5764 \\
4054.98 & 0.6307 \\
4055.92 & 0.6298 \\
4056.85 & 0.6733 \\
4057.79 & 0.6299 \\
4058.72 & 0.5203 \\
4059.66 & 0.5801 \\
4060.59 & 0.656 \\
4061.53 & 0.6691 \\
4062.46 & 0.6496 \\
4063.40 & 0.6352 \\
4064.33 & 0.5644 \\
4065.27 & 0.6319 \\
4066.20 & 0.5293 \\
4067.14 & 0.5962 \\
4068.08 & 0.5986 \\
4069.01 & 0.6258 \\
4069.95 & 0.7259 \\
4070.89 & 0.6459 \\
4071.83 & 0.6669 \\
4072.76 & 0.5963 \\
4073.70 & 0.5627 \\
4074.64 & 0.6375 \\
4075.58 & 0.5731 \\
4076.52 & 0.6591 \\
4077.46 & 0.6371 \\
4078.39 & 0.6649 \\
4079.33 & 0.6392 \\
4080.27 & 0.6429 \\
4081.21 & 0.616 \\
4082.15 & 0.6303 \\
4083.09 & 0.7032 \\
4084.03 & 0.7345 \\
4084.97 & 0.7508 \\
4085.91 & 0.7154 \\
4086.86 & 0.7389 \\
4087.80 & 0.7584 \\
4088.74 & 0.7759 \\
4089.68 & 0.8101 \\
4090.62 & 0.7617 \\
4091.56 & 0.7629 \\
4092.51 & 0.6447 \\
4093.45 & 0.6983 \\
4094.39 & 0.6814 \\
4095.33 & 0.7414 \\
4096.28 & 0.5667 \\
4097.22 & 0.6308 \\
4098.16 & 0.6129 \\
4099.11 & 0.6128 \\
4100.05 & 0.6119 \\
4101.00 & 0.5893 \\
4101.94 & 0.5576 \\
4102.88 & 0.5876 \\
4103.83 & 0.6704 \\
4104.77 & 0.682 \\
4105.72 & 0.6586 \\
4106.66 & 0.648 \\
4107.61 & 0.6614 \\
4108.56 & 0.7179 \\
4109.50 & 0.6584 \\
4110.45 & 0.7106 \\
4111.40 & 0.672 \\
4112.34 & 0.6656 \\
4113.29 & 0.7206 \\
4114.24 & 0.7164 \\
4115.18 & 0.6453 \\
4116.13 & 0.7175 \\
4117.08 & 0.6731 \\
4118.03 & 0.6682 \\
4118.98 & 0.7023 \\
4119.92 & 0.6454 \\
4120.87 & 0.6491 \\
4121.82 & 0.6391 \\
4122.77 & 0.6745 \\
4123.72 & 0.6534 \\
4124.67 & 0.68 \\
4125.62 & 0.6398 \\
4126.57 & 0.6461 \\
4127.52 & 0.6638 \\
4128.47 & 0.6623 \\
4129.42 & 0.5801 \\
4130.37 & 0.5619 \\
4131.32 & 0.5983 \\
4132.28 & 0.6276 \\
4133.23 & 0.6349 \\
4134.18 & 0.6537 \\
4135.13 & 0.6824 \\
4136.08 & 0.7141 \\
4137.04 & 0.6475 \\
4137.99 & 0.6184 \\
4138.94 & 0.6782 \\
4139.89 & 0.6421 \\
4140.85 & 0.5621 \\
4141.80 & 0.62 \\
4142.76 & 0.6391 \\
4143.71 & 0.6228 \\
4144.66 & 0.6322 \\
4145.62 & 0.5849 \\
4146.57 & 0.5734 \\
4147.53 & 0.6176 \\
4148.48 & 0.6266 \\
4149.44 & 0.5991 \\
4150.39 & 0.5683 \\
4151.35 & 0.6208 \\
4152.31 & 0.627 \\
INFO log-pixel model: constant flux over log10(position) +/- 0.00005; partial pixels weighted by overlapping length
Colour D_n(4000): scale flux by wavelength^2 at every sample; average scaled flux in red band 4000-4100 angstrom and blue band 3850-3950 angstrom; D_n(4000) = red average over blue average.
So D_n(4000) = 1.89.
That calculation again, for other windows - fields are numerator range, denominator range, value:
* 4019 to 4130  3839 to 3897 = 2.08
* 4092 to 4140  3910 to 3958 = 1.82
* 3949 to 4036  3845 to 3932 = 1.54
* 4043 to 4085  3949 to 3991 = 1.52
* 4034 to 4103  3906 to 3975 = 1.85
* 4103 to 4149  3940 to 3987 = 1.69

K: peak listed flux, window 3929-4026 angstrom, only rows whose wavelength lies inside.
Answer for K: 0.7973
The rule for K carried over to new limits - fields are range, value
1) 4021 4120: 0.8101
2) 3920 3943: 0.5039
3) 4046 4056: 0.7275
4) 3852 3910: 0.5149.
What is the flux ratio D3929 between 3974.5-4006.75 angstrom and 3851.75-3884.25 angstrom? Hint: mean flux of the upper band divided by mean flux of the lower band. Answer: 1.77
